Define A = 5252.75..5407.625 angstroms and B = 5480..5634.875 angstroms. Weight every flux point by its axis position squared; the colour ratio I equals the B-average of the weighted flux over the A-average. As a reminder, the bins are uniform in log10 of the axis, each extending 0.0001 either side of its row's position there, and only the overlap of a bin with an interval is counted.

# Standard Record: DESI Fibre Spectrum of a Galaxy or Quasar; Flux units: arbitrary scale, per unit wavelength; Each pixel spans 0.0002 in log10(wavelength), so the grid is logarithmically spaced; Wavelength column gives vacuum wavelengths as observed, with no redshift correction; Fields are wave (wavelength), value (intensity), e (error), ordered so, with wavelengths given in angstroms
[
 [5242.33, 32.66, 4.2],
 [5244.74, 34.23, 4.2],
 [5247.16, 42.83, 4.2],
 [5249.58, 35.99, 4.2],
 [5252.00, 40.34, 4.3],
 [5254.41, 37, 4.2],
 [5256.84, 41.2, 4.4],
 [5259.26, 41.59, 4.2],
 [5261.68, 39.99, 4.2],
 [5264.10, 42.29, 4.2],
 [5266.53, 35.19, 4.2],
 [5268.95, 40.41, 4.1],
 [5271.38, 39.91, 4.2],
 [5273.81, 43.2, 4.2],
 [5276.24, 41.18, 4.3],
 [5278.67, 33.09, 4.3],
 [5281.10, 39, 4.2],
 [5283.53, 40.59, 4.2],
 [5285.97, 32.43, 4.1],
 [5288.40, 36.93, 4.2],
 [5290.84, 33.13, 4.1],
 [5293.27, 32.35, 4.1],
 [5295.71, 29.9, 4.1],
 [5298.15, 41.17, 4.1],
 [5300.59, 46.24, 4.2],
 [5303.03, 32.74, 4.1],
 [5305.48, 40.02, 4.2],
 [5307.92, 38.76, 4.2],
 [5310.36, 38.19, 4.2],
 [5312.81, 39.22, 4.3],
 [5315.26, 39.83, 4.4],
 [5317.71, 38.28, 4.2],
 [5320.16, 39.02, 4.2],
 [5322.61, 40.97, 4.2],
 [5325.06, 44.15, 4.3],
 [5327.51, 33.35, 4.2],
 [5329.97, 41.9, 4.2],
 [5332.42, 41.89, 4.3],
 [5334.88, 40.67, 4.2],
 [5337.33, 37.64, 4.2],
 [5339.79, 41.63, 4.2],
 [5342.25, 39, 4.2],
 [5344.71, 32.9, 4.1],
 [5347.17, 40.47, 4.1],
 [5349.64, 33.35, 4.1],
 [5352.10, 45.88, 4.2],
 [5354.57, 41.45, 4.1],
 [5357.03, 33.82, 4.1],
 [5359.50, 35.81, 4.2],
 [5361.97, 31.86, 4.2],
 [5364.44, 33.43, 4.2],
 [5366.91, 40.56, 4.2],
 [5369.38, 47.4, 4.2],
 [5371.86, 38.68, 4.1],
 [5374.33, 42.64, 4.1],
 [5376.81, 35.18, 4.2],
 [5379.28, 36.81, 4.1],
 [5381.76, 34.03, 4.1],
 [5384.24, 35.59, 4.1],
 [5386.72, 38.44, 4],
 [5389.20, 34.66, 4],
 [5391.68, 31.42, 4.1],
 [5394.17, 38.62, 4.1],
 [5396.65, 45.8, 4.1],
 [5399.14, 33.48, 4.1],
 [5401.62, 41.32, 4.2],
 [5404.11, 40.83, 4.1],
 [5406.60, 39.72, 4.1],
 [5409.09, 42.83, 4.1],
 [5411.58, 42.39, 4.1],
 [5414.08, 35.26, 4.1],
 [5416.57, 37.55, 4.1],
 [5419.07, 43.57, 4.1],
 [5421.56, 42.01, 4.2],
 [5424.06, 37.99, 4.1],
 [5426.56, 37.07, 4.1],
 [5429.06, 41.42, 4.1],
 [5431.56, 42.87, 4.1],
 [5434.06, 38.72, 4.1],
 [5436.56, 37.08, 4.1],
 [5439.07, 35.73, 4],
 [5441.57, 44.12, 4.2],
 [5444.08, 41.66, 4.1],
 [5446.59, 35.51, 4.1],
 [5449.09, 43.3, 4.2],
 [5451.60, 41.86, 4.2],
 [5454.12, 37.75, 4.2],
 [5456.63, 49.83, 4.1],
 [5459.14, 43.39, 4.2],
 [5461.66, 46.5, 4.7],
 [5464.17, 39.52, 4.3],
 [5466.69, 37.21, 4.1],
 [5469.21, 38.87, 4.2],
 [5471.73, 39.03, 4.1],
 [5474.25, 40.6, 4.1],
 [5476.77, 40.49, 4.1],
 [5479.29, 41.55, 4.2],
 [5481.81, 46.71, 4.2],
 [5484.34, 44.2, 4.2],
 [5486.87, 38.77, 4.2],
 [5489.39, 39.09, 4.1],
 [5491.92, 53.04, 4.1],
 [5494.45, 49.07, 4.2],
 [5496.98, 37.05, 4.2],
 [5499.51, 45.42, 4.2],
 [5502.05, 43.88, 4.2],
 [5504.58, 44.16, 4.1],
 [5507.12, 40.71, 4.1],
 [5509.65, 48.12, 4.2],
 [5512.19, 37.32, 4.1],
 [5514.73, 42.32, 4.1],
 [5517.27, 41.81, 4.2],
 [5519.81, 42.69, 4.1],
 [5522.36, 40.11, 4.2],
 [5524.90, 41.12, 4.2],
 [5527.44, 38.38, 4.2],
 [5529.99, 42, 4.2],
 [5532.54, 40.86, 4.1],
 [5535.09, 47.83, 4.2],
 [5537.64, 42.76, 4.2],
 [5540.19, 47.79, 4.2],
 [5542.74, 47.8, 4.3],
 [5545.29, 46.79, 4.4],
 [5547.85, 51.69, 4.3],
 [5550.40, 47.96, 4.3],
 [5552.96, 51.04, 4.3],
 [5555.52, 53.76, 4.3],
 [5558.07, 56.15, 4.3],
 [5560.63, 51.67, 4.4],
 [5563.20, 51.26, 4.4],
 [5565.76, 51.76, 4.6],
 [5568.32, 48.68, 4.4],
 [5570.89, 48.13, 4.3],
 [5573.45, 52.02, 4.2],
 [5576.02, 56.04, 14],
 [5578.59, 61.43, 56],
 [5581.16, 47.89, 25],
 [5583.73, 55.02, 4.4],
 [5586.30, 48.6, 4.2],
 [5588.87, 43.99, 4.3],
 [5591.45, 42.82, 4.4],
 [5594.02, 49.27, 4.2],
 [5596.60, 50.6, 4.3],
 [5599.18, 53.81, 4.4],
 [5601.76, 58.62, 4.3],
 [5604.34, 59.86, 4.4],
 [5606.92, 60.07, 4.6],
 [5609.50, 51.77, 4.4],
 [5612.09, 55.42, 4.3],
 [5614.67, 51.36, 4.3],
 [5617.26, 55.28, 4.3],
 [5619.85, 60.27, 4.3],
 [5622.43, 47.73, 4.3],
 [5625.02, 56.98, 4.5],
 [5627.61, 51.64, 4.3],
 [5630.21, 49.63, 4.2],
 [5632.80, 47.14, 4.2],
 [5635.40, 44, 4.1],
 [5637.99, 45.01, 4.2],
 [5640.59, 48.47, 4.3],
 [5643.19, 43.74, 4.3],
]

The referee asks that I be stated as 1.37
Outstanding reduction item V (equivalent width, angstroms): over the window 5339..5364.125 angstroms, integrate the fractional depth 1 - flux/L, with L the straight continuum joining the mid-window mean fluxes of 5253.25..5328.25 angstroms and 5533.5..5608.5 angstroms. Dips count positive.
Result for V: 2.3 angstroms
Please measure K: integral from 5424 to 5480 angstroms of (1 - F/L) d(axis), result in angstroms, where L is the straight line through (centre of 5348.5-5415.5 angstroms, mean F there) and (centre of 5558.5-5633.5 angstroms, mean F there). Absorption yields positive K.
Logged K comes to 2.98 angstroms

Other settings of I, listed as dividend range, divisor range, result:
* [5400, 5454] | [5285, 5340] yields 1.09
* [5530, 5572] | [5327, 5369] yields 1.38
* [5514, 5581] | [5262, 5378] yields 1.35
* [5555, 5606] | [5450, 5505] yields 1.27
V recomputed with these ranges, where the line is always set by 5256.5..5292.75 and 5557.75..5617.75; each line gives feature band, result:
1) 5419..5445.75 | 3.3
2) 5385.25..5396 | 1.8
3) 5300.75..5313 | 0.5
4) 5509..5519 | 1.4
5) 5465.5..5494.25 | 3.4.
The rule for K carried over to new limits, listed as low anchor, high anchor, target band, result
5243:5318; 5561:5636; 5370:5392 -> 3.0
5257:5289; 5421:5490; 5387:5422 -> 1.0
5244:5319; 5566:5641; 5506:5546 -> 4.6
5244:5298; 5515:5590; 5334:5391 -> 4.7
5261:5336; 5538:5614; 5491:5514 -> 1.9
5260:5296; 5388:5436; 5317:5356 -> -1.2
